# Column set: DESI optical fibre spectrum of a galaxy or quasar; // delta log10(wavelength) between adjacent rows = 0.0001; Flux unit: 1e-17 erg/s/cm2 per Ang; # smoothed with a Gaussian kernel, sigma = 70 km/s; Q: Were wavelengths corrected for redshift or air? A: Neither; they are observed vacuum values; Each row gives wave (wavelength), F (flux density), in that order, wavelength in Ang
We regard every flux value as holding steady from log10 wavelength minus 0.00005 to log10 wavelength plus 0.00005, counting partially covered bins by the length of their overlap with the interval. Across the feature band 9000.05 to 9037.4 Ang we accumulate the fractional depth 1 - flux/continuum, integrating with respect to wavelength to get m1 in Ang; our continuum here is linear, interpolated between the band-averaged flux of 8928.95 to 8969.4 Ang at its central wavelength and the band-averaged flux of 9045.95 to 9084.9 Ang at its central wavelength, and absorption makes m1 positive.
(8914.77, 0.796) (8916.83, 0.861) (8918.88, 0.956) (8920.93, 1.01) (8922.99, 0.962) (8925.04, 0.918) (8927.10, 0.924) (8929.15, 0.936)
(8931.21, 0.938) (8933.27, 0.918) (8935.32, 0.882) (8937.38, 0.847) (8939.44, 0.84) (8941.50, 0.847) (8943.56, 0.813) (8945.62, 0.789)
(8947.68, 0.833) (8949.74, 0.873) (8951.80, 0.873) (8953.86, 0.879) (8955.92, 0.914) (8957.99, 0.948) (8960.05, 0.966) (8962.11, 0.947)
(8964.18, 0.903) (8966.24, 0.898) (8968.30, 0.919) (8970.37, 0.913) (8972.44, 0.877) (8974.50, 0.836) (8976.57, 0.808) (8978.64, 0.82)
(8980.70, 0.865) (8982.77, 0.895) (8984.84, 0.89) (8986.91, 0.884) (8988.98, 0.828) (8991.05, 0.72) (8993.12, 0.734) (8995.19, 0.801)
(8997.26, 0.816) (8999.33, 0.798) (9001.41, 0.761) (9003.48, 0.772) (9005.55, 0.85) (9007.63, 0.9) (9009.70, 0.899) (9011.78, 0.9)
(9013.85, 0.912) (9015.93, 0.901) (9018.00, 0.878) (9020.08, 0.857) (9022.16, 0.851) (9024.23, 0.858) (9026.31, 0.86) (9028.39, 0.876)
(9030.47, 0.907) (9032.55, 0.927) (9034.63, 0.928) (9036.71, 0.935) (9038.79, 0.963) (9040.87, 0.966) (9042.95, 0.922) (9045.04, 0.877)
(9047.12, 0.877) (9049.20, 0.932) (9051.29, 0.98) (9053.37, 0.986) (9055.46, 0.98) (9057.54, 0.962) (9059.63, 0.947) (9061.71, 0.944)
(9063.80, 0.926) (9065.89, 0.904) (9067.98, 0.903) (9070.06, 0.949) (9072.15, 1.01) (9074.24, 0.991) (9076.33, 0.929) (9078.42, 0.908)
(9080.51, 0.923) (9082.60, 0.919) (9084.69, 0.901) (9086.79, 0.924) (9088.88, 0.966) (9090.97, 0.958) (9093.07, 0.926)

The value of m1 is 1.8 Ang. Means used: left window 0.887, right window 0.941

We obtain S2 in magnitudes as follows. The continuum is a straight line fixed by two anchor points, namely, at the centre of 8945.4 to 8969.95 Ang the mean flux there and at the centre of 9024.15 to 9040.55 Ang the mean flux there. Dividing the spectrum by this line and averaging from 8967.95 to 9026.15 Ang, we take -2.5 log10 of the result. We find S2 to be 0.07 mag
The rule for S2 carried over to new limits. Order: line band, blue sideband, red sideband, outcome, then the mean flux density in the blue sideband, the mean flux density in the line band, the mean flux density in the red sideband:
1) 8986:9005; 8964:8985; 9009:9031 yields 0.11 mag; 0.873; 0.791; 0.881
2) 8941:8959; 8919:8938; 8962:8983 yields 0.05 mag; 0.929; 0.863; 0.877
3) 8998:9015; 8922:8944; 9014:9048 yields 0.06 mag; 0.895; 0.849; 0.899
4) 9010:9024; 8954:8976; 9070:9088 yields 0.05 mag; 0.908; 0.883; 0.939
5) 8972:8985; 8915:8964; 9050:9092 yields 0.07 mag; 0.897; 0.853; 0.945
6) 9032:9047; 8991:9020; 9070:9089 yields -0.05 mag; 0.836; 0.928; 0.94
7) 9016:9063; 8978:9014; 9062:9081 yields -0.03 mag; 0.834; 0.919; 0.939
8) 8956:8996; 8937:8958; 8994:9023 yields -0.02 mag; 0.855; 0.867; 0.849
